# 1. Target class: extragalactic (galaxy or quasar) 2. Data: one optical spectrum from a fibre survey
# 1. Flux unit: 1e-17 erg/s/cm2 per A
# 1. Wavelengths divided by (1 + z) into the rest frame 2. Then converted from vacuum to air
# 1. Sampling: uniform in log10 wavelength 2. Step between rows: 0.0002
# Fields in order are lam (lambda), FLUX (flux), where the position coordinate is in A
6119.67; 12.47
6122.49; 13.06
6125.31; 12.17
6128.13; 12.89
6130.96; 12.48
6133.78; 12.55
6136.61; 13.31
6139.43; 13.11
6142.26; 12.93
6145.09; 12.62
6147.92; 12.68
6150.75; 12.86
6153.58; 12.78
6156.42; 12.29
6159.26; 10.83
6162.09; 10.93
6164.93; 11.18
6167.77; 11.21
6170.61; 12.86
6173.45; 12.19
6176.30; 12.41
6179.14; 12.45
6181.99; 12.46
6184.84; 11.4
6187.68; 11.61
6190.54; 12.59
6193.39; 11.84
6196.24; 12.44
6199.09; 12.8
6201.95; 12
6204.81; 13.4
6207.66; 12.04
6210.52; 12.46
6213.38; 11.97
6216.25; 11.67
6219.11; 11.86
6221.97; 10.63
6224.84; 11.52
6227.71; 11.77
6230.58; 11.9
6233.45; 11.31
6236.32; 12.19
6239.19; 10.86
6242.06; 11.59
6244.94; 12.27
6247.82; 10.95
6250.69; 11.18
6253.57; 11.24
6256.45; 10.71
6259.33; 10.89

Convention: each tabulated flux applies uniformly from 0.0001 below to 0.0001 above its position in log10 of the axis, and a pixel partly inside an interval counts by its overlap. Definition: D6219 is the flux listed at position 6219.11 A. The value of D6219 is 11.86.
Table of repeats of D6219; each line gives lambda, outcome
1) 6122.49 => 13.06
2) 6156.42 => 12.29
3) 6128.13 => 12.89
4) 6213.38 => 11.97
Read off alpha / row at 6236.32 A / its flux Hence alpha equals 12.19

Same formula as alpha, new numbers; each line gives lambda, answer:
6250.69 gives 11.18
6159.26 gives 10.83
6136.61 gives 13.31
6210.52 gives 12.46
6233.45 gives 11.31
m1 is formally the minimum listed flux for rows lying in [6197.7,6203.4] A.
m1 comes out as 12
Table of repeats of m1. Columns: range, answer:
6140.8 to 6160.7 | 10.83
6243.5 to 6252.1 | 10.95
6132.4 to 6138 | 12.55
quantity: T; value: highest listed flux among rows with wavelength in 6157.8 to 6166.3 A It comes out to 11.18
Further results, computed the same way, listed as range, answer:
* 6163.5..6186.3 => 12.86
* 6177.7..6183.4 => 12.46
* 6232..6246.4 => 12.27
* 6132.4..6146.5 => 13.31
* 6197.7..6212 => 13.4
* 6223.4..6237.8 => 12.19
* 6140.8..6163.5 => 12.93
